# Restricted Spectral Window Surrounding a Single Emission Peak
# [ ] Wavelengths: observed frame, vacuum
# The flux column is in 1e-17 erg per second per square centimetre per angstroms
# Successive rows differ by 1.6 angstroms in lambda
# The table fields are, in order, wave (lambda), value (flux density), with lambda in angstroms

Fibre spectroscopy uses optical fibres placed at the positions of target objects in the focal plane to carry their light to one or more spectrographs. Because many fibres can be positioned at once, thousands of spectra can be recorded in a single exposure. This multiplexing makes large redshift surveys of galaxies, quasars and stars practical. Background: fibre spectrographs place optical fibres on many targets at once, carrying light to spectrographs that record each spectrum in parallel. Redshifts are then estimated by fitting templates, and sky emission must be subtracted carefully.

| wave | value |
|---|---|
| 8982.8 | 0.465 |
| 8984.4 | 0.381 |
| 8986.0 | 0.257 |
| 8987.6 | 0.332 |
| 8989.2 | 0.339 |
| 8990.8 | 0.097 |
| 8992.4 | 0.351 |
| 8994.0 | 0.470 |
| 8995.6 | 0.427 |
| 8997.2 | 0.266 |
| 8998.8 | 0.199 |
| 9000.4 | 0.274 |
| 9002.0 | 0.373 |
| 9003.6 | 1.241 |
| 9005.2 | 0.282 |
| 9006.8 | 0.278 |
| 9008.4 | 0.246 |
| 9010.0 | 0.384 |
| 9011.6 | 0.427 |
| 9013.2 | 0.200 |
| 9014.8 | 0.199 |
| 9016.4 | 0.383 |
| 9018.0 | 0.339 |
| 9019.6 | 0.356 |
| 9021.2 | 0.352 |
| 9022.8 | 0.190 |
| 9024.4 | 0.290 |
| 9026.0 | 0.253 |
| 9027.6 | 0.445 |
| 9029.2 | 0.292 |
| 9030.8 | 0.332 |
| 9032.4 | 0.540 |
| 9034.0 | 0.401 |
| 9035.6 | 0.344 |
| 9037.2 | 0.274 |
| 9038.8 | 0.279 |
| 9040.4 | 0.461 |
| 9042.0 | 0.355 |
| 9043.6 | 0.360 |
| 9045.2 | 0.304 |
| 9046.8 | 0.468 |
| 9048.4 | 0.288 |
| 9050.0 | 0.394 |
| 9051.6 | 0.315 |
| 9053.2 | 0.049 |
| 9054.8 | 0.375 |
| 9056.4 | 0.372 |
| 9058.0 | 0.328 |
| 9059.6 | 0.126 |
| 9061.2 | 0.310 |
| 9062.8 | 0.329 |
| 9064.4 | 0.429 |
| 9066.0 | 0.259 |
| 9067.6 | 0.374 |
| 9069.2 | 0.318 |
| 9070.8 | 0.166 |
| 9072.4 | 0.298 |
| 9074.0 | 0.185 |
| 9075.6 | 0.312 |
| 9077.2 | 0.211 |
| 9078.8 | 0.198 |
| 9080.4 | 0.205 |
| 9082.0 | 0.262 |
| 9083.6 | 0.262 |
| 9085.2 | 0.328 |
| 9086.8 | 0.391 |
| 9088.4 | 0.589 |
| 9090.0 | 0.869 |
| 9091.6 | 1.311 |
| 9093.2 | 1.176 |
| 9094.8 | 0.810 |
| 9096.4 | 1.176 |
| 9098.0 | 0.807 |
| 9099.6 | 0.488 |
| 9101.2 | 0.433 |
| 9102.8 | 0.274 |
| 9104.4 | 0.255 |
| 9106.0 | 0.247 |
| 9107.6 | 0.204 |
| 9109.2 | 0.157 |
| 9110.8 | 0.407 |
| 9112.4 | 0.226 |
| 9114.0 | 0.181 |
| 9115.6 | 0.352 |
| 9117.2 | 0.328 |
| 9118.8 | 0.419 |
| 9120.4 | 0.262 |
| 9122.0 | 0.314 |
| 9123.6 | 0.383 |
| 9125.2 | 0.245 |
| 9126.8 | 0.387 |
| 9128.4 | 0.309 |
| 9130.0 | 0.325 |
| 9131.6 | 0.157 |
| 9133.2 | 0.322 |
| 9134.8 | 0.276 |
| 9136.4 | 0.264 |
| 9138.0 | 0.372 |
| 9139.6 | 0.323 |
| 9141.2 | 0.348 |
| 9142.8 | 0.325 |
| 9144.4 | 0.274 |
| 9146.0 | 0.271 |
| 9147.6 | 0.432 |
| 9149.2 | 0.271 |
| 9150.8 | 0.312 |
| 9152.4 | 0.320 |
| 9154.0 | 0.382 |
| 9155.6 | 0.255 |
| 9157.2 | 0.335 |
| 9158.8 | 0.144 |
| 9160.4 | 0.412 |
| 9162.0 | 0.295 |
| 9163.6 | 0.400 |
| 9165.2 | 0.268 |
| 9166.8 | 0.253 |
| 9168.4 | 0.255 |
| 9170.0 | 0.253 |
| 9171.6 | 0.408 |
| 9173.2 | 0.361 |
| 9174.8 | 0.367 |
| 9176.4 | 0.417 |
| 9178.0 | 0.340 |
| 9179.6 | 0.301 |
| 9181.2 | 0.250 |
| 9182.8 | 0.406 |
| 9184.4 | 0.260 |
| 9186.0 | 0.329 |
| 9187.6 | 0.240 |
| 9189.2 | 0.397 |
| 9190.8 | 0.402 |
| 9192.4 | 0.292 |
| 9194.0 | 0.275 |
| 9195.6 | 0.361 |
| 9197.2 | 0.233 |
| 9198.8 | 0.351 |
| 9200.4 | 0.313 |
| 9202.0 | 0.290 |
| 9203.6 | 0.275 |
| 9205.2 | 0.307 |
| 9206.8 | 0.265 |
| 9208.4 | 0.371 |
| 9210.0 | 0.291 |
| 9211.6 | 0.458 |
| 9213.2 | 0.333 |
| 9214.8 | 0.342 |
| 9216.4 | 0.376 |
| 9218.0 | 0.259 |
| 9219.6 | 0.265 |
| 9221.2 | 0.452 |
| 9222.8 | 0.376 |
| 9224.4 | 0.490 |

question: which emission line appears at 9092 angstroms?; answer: Hbeta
